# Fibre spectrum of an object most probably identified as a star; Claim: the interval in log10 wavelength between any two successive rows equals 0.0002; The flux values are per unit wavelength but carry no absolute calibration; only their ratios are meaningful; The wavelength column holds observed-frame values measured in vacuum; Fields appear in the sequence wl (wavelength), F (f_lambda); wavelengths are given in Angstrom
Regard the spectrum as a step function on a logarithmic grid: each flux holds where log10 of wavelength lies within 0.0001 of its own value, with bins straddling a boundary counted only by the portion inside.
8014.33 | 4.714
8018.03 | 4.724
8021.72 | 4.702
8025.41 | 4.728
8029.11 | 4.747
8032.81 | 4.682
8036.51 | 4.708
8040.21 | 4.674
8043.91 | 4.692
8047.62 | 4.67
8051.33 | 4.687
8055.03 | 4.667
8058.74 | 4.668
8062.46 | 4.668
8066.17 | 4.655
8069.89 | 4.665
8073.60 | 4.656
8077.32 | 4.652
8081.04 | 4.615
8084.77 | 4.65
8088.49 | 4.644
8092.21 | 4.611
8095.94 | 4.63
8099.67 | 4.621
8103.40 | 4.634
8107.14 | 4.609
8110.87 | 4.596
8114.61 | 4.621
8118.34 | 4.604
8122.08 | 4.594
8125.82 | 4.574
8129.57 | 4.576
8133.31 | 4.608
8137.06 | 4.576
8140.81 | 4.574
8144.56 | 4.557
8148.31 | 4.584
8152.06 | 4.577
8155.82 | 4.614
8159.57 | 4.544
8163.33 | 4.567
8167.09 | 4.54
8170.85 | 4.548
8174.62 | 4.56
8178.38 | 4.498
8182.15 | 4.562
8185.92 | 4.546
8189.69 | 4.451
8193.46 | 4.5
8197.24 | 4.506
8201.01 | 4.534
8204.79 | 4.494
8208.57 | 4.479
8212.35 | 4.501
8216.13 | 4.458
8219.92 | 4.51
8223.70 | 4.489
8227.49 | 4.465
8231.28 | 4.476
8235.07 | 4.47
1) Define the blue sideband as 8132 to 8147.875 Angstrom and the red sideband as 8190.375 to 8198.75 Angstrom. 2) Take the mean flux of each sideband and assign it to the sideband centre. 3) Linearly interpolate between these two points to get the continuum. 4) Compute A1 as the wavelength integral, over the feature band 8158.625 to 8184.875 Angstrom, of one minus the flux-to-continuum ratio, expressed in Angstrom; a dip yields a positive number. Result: -0.10 Angstrom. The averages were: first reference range 4.58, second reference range 4.49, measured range 4.54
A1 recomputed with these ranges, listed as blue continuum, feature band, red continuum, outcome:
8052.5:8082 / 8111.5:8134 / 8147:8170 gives 0.05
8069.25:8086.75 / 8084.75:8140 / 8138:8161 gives 0.07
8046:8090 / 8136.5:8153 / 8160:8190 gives 0.00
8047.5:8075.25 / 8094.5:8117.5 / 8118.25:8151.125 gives -0.01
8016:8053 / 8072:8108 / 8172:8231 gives 0.02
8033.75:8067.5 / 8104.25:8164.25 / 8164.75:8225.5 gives -0.07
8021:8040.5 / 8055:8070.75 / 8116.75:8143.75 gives 0.02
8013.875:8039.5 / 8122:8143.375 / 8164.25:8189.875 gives 0.03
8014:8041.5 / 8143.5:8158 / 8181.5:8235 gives -0.06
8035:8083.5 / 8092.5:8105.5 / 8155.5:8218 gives -0.01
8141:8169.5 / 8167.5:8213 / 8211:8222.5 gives 0.09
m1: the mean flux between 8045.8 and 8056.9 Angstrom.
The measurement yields 4.68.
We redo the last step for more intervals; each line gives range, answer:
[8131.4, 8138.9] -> 4.59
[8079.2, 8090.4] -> 4.64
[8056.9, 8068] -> 4.66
